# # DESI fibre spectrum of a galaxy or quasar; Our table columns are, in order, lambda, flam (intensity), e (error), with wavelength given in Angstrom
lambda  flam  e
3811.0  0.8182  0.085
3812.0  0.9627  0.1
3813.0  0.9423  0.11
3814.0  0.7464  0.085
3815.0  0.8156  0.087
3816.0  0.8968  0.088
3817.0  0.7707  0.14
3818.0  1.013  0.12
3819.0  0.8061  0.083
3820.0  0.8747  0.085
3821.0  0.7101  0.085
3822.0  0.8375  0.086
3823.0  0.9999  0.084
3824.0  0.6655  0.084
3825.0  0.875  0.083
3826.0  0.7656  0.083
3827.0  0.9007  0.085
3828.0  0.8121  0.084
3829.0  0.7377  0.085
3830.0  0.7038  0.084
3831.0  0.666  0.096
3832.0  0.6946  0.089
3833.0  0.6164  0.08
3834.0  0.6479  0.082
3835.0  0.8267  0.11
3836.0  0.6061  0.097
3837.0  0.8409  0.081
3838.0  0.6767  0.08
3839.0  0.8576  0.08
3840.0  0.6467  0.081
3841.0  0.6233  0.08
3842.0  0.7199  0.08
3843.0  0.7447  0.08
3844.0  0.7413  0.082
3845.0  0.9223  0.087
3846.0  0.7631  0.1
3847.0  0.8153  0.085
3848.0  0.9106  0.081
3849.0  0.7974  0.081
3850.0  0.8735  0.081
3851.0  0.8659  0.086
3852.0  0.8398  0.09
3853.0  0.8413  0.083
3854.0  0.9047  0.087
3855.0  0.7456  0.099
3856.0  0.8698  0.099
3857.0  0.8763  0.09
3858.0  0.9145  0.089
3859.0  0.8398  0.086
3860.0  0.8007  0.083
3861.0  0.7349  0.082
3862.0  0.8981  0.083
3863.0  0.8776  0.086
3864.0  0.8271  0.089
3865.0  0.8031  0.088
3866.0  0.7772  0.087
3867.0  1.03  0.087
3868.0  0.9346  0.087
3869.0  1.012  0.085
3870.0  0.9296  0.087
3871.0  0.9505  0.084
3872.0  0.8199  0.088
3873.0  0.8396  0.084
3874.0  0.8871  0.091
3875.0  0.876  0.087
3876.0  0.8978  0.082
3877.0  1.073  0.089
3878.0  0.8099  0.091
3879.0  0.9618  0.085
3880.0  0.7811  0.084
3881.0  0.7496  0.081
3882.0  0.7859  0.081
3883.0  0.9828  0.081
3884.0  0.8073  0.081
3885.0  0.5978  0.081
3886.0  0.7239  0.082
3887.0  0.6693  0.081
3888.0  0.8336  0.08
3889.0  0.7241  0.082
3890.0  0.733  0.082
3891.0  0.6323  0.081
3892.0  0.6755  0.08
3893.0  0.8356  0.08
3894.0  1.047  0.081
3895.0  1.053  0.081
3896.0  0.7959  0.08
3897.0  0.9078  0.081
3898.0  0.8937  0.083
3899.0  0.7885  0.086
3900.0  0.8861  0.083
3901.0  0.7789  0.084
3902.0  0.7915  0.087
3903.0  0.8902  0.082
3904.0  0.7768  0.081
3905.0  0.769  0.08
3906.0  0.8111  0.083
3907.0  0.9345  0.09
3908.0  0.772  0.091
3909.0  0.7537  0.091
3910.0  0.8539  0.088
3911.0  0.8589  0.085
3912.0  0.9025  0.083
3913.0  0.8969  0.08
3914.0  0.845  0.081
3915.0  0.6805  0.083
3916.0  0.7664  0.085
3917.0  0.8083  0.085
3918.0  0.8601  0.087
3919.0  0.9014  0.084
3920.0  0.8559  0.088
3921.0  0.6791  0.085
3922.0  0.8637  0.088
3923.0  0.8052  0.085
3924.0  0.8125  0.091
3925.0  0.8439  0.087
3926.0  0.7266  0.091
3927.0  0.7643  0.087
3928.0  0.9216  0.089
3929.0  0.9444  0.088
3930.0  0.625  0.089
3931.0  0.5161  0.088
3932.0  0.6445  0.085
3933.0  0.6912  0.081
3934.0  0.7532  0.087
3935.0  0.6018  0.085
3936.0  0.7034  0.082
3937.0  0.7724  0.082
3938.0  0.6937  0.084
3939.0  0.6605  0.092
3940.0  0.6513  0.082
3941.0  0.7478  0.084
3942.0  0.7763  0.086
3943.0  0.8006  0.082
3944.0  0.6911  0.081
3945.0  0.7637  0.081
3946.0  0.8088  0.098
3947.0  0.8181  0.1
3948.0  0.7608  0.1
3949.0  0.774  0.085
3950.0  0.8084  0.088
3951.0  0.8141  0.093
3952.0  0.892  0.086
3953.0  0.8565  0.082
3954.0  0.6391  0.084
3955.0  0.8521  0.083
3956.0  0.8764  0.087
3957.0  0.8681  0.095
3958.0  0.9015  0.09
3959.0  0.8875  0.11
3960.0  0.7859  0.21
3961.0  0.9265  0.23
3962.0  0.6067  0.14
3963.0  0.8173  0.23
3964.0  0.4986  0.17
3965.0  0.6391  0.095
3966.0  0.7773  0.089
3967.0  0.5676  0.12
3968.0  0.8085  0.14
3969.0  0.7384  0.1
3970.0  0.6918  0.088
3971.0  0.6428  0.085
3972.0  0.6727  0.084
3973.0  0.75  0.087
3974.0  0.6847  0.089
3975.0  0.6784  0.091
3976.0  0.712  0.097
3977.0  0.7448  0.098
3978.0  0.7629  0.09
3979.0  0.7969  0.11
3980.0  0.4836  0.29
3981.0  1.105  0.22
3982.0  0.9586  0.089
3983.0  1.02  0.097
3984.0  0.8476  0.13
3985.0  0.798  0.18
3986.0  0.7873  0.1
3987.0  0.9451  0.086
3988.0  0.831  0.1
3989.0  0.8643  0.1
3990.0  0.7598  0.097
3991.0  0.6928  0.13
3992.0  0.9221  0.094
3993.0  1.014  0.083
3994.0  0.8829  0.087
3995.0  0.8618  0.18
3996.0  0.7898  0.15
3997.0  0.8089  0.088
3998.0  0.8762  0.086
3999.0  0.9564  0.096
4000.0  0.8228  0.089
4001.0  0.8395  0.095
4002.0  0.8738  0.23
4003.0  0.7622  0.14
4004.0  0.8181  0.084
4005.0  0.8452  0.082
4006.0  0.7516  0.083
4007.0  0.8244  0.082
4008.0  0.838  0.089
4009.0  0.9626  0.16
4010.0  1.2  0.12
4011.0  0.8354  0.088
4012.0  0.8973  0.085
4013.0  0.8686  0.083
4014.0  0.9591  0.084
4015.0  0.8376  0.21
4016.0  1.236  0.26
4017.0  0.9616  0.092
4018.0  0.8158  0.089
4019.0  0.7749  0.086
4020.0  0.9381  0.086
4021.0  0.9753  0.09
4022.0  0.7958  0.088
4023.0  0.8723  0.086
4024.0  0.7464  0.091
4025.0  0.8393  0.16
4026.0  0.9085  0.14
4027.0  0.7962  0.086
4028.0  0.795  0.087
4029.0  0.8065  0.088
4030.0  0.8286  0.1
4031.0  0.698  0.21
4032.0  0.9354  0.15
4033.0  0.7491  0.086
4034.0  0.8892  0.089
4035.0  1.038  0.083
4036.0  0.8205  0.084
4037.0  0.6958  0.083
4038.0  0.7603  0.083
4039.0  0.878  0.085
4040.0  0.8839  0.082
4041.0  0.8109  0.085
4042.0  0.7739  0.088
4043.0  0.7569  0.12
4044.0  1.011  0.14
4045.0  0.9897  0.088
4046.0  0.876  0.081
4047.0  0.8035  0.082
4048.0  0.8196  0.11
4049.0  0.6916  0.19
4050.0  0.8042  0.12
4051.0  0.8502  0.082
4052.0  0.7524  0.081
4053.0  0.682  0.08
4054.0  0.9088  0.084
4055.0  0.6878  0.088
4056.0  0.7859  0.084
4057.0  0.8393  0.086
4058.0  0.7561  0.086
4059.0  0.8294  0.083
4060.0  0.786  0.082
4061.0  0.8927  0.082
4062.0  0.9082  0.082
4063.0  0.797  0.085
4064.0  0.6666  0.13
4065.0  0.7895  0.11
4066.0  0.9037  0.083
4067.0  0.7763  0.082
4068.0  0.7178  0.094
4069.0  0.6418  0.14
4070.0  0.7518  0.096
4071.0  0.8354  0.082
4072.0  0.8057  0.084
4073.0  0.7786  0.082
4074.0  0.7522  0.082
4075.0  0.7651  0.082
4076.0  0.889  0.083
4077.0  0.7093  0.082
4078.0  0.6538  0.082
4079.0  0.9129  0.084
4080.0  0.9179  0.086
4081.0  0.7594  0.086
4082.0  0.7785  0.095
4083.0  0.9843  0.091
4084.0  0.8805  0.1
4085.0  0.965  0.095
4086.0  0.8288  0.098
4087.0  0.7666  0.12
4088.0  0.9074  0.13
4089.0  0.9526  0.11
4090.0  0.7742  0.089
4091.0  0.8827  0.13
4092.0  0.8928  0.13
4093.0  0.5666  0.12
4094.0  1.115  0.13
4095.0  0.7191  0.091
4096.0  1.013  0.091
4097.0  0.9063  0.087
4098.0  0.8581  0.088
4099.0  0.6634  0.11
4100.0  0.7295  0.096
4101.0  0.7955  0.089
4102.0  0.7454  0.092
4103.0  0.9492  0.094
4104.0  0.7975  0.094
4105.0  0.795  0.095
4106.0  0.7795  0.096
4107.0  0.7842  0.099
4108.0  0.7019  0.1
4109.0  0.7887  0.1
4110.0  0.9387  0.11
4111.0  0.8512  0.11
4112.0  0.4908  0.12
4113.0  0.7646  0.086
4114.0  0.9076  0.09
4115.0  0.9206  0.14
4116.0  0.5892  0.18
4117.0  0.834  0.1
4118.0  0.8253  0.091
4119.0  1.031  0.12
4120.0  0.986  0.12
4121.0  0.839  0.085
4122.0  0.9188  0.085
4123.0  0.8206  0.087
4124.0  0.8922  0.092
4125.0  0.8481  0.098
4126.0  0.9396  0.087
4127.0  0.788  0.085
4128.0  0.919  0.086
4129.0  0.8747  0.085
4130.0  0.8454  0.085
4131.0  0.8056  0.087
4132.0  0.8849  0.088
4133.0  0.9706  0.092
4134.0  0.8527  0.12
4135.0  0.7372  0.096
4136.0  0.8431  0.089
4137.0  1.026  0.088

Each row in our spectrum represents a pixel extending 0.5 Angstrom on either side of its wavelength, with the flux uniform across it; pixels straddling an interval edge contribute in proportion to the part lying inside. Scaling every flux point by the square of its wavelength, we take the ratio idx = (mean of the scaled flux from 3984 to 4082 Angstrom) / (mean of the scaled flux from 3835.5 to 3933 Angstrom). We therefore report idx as 1.1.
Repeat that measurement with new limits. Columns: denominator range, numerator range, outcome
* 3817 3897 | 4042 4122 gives 1.12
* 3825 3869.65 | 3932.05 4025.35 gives 1.08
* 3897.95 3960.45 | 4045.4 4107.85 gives 1.10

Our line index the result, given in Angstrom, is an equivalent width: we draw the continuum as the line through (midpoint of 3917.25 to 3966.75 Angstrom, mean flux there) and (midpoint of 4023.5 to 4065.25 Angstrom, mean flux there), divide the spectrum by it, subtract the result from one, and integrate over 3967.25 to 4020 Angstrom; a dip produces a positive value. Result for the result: -3.0 Angstrom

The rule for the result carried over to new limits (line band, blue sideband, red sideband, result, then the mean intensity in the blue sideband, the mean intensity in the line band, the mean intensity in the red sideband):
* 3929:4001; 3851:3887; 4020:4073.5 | 5.0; 0.855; 0.776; 0.816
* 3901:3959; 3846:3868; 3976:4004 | 4.0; 0.85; 0.788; 0.842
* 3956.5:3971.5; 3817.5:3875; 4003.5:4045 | 1.9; 0.817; 0.744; 0.866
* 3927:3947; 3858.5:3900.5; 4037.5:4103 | 2.6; 0.845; 0.728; 0.818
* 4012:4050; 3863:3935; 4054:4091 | -1.9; 0.822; 0.855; 0.812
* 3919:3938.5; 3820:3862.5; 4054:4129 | 1.2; 0.79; 0.752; 0.822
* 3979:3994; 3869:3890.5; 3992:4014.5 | 0.2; 0.834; 0.858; 0.878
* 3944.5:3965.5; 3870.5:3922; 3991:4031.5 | 1.4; 0.828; 0.79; 0.869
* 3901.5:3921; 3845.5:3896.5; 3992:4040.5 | 0.6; 0.844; 0.824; 0.867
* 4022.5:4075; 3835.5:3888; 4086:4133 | 1.5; 0.828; 0.811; 0.836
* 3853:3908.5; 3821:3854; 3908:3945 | -5.0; 0.777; 0.842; 0.769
